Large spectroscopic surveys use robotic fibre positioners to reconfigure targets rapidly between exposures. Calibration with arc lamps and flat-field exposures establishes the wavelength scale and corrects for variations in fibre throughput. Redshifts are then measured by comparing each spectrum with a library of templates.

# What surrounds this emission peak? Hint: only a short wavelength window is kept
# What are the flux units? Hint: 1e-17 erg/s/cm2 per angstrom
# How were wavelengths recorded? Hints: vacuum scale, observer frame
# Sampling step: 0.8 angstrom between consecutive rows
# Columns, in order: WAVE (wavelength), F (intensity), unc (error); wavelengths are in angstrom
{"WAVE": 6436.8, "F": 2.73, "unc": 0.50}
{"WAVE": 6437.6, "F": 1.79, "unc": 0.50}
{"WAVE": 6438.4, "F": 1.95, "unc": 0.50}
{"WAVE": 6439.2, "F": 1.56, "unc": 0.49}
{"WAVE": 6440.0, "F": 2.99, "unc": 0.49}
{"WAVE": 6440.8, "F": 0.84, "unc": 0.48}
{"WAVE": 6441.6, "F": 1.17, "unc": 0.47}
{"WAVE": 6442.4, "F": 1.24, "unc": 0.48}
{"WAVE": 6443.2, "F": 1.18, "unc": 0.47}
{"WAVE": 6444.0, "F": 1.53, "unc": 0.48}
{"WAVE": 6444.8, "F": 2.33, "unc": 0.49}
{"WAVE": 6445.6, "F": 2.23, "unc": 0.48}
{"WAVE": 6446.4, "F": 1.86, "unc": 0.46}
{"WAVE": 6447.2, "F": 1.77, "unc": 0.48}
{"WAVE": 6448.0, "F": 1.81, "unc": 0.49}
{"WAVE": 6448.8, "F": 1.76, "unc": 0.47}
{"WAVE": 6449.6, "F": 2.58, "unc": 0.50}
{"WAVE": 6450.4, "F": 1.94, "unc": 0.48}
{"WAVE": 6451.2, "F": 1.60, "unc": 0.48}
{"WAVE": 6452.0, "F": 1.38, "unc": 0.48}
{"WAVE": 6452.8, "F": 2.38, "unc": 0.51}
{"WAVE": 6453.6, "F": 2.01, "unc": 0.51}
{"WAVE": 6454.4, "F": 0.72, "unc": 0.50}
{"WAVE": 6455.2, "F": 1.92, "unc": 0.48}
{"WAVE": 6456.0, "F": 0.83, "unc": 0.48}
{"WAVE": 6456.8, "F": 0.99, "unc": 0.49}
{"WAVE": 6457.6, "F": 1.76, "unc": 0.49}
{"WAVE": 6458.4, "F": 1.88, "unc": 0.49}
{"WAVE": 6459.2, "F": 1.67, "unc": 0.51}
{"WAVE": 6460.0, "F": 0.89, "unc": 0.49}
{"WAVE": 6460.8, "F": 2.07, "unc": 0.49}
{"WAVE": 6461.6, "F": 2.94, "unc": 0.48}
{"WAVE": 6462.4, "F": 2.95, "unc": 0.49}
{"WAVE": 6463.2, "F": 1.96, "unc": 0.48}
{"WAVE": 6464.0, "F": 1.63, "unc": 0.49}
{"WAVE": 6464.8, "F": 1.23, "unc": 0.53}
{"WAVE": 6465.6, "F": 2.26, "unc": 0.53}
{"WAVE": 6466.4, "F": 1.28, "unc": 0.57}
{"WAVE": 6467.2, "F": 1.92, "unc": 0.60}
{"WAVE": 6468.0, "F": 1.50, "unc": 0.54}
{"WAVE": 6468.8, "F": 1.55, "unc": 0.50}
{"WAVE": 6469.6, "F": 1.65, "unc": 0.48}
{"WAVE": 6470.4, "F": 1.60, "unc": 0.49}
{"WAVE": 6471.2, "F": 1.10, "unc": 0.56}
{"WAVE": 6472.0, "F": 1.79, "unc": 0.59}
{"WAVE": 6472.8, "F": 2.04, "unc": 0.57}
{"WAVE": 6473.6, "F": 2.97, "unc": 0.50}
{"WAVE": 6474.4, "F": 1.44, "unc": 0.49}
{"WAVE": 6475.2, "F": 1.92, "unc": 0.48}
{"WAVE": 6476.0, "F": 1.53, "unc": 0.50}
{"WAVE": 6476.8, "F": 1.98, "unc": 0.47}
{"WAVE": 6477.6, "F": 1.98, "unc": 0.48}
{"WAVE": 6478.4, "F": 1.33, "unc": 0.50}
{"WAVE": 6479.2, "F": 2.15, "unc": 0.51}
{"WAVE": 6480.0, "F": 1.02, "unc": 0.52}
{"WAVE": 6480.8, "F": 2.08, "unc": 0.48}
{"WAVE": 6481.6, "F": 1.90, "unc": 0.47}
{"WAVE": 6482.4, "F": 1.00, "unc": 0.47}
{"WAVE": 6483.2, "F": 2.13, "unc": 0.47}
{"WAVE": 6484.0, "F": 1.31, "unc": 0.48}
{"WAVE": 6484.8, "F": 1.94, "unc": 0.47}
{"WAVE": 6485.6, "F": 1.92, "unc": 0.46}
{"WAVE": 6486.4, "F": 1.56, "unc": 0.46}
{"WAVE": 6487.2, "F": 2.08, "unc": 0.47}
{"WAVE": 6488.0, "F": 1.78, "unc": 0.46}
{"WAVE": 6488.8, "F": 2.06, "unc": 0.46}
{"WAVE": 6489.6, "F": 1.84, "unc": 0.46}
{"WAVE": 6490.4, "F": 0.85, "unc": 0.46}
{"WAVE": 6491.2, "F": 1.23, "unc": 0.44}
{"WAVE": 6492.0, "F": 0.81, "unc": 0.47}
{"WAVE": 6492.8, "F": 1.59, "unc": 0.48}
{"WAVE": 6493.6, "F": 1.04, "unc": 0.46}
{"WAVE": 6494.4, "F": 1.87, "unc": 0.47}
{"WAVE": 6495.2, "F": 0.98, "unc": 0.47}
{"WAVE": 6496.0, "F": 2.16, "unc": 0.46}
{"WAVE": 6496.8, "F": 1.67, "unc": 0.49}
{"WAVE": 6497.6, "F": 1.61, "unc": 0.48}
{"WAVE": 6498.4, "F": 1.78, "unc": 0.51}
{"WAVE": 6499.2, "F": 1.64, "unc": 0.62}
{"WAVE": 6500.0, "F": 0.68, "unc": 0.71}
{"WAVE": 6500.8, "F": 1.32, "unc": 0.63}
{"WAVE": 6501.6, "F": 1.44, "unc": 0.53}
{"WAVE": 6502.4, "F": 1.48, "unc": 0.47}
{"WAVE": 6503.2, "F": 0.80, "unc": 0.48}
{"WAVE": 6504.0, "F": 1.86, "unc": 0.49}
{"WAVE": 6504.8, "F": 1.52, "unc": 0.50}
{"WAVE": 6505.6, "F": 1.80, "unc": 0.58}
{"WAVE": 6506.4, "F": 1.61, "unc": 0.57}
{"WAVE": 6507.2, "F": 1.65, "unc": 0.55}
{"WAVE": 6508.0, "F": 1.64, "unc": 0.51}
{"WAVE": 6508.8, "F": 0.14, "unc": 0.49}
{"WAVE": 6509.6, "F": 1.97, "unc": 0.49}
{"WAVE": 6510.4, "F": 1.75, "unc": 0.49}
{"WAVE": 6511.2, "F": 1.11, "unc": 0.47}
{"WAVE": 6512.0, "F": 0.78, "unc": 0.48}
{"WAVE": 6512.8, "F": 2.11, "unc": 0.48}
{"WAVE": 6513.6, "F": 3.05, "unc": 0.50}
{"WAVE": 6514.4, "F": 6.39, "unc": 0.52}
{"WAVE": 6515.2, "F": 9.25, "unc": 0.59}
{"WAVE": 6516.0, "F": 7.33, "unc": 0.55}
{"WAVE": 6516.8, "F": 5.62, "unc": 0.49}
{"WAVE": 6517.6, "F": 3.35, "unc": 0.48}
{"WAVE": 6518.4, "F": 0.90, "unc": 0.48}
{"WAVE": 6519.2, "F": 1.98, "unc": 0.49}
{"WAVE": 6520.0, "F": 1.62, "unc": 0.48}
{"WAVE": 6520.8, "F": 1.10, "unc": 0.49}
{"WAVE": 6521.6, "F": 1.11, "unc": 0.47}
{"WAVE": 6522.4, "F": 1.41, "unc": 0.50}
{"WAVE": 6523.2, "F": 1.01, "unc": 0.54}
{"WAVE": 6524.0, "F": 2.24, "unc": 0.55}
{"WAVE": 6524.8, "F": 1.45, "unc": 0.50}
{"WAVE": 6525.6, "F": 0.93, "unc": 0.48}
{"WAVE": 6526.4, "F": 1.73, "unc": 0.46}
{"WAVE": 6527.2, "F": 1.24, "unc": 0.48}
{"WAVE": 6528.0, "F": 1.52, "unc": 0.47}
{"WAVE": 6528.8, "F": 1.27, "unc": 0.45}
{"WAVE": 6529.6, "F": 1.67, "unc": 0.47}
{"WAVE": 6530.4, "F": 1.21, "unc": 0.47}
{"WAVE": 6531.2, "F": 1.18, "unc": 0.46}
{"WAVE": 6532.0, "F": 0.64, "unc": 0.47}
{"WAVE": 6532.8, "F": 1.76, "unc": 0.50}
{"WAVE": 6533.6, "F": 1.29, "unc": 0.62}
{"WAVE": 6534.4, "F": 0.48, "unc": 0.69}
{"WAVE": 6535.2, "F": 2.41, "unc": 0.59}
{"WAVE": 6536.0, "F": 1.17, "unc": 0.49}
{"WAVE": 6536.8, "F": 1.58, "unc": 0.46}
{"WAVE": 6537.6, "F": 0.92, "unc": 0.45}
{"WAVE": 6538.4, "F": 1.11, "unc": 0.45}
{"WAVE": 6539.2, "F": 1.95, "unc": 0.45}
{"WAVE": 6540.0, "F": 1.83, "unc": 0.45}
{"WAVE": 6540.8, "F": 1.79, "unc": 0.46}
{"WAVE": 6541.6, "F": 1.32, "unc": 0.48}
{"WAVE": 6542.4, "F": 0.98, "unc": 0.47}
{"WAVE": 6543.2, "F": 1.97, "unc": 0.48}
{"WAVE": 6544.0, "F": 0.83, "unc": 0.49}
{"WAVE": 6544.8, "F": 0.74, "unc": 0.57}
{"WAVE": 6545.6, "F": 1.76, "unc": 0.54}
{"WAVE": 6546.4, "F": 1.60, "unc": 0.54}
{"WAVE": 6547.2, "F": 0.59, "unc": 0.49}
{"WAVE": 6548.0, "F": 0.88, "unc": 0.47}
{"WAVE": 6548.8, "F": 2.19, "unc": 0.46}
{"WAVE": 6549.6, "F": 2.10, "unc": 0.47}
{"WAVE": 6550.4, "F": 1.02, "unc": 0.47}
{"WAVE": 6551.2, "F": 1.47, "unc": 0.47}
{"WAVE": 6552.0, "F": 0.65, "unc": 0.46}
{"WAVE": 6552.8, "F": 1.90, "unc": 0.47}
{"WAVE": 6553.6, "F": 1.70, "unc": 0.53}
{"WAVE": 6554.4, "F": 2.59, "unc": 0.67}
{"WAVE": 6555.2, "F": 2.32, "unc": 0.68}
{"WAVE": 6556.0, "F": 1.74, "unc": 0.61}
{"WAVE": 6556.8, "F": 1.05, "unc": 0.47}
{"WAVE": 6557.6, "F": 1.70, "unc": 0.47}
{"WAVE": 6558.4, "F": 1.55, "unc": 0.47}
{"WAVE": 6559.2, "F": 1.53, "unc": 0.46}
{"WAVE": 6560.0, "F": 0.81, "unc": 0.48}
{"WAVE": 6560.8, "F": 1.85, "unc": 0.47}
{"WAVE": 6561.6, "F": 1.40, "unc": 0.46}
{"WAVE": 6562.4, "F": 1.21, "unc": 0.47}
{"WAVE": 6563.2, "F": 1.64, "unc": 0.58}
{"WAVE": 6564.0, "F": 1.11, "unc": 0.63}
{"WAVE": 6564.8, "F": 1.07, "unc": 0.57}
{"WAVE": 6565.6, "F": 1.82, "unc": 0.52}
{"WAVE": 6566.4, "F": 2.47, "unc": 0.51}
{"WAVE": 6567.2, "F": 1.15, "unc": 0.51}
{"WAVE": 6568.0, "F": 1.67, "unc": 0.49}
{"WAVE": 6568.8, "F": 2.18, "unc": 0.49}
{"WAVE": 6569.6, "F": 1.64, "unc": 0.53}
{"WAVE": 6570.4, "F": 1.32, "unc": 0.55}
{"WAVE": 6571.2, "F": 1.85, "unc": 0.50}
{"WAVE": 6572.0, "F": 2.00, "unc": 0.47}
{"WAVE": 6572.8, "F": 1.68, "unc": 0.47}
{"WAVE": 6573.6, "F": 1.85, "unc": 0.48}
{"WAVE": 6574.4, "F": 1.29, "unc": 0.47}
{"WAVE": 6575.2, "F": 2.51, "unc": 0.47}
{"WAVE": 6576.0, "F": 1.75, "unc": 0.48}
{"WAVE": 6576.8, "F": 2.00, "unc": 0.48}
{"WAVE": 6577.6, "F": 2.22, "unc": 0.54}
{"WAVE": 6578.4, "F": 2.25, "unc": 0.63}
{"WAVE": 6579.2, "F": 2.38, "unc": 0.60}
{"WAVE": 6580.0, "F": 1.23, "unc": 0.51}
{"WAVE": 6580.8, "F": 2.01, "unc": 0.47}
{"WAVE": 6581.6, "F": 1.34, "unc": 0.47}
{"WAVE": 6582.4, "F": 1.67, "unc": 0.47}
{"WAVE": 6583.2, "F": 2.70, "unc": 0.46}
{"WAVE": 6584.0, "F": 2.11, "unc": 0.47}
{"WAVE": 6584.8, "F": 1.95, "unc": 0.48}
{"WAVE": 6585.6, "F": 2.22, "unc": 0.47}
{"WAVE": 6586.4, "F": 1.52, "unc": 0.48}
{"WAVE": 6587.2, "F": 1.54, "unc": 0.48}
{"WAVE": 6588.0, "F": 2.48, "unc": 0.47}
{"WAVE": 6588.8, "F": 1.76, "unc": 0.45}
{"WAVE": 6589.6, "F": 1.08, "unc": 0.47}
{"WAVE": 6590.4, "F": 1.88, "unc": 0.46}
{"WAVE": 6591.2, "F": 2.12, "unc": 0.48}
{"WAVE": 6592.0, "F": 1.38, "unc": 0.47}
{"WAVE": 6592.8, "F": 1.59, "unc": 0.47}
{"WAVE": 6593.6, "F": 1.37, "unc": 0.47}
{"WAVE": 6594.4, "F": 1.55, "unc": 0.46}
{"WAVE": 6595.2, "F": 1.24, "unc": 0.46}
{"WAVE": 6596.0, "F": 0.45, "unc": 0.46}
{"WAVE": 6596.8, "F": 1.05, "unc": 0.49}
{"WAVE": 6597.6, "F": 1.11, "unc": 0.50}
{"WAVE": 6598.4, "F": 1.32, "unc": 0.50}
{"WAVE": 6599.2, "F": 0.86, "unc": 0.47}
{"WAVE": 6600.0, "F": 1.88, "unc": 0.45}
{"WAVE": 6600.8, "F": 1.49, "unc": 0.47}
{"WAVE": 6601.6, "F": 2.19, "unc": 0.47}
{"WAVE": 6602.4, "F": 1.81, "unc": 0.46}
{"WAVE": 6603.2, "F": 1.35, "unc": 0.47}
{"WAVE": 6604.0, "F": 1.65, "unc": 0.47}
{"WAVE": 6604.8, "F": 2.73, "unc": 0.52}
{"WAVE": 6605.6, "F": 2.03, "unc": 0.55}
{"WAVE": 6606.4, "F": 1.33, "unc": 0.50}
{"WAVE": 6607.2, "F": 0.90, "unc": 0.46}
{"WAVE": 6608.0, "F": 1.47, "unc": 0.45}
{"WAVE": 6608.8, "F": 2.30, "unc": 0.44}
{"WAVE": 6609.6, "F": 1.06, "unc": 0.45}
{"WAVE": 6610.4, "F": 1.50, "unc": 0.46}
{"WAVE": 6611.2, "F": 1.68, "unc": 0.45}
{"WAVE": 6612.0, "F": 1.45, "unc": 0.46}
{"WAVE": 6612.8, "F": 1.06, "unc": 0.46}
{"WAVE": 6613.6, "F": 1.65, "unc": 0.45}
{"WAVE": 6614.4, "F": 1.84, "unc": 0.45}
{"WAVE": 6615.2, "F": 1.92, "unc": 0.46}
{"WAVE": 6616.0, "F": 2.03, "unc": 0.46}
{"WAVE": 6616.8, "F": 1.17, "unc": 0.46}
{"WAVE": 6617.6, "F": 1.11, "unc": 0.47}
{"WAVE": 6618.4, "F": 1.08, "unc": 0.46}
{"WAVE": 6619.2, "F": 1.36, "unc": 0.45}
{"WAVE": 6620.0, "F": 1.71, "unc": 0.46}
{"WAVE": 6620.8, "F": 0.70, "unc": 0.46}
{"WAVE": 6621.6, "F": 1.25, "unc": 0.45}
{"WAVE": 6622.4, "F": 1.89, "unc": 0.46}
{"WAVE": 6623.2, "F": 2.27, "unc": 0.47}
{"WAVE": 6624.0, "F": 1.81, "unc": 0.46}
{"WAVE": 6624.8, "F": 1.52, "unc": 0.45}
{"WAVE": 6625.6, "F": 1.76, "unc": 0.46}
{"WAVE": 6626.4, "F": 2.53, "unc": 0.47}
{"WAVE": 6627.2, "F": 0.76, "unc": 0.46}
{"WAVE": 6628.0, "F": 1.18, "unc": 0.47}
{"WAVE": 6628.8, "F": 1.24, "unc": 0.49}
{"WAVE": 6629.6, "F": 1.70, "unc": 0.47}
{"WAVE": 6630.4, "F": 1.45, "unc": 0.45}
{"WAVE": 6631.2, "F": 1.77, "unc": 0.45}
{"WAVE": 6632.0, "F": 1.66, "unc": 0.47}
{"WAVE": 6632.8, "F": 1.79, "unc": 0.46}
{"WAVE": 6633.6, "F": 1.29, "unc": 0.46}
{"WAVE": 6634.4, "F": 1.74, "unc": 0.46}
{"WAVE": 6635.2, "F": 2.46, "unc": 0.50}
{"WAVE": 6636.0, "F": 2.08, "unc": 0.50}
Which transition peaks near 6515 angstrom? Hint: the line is Hbeta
